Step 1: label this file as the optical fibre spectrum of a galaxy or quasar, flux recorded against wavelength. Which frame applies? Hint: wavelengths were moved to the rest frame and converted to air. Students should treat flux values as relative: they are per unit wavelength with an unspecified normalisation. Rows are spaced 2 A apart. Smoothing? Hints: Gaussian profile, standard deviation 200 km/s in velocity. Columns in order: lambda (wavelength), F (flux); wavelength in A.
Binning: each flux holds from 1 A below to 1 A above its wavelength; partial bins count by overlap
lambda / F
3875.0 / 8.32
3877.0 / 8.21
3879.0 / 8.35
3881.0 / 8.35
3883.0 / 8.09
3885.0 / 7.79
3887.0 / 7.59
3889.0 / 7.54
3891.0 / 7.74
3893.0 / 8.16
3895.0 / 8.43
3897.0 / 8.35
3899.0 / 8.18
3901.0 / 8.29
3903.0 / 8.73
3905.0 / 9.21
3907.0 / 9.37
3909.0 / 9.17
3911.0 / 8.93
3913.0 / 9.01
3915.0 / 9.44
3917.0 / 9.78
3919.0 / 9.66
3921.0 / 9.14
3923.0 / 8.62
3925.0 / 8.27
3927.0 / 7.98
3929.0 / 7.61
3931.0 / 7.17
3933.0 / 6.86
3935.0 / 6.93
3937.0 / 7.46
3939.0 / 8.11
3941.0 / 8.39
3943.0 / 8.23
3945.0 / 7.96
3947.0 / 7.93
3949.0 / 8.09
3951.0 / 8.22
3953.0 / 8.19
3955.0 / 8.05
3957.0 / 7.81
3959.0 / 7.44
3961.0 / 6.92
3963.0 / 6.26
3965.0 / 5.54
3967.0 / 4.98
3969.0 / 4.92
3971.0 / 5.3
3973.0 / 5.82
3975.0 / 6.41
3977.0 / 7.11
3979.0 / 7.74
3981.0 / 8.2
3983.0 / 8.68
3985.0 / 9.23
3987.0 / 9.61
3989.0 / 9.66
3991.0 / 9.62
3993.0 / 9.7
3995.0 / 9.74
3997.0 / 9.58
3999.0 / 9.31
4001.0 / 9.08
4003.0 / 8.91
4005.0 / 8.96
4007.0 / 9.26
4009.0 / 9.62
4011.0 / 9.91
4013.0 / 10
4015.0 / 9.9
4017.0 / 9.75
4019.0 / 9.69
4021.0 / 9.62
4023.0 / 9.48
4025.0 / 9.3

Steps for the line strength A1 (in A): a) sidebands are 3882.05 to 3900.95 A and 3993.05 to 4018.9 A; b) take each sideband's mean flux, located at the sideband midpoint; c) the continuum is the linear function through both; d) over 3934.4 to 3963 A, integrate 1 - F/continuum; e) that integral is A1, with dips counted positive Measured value 3.1 A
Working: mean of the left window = 8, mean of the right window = 9.52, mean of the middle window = 7.8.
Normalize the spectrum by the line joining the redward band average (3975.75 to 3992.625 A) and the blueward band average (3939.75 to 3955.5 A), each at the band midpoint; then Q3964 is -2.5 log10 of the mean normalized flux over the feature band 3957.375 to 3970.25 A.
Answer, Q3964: 0.35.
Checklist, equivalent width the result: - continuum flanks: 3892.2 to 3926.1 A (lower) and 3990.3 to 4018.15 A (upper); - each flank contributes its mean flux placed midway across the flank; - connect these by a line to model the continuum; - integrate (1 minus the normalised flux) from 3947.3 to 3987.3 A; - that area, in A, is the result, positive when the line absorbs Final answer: 8.9 A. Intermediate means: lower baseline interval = 8.87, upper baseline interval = 9.52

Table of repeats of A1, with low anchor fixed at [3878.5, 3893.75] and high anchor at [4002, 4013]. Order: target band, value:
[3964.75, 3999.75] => 4.7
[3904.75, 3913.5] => -1.0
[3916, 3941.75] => 0.9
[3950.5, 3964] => 1.9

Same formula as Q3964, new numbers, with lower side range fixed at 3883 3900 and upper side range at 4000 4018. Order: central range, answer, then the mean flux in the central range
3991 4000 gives -0.03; 9.59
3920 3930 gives 0.01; 8.32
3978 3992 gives 0.03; 8.96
